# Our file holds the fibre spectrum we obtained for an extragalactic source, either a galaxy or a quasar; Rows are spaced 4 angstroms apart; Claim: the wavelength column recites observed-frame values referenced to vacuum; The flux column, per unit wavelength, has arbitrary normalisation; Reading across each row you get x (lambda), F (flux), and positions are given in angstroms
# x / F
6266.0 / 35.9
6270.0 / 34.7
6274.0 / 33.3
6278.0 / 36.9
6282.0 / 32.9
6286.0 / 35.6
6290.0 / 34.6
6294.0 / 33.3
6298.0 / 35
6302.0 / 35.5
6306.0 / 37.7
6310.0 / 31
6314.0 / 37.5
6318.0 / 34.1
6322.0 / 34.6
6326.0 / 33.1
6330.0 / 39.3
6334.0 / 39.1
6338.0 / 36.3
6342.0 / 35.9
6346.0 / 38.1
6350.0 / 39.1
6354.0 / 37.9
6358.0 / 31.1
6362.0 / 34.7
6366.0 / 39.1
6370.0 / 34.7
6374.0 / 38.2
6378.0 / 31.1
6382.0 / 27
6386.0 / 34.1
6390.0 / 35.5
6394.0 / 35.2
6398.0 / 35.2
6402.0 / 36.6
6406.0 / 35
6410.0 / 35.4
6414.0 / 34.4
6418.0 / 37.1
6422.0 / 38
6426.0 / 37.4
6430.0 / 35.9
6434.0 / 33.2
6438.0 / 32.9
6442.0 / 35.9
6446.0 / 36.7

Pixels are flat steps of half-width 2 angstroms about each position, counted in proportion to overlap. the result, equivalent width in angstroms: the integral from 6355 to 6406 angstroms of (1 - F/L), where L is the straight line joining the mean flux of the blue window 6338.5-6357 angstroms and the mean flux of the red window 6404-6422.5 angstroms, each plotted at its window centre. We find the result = 2.9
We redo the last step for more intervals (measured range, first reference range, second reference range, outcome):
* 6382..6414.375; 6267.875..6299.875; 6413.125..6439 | 0.71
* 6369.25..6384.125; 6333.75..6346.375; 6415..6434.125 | 1.70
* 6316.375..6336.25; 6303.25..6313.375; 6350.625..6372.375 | -0.51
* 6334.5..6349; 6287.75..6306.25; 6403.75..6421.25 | -0.79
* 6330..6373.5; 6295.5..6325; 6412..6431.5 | -1.49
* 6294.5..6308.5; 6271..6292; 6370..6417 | -0.39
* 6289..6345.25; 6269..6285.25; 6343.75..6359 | 0.37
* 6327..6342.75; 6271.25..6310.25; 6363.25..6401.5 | -1.30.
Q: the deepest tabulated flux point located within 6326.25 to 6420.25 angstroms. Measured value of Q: 27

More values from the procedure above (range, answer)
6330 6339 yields 36.3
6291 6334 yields 31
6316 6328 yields 33.1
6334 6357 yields 35.9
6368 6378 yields 31.1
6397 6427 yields 34.4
